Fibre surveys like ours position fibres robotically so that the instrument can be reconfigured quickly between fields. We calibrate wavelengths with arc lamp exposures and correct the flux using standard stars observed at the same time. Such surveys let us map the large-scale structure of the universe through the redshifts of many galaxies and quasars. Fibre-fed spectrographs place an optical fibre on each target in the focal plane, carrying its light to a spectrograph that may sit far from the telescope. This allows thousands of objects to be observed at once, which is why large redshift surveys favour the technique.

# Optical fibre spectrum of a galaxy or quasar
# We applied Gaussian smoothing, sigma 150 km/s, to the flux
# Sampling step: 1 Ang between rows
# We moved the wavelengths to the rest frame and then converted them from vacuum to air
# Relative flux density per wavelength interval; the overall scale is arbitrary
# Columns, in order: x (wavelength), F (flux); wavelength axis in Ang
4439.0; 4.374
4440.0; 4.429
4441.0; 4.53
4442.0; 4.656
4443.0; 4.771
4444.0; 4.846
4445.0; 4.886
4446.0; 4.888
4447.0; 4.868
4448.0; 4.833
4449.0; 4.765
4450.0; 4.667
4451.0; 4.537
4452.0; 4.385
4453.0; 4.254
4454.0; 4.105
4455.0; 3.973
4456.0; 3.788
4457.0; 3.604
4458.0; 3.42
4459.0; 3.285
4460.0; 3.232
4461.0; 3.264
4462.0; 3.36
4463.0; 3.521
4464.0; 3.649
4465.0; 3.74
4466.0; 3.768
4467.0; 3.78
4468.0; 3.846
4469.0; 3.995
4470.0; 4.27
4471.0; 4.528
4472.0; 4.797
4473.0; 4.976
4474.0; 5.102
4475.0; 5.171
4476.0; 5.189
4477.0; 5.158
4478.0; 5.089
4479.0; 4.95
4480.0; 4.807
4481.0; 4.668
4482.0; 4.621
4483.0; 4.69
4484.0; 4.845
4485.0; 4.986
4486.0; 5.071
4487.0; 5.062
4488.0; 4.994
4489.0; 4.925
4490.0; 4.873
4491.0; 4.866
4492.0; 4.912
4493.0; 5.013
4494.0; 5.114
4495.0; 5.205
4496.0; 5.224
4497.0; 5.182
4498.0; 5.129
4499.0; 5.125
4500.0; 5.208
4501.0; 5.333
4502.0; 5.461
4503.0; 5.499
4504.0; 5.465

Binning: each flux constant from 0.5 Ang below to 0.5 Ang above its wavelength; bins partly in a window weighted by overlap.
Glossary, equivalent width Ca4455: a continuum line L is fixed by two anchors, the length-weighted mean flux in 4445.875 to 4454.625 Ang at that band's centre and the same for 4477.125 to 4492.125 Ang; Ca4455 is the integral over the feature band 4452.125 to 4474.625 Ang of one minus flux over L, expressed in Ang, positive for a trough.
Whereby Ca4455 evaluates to 3.65 Ang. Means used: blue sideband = 4.57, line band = 3.94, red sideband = 4.9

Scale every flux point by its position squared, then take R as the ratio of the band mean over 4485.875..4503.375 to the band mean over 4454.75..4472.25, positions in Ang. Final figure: 1.4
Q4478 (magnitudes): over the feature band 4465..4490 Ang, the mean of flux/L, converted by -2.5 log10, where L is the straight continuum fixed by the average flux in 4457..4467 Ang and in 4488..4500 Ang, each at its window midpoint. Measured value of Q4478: -0.111 mag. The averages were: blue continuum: 3.49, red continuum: 5.06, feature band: 4.7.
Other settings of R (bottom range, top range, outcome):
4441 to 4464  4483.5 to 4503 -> 1.24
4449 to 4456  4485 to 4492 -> 1.17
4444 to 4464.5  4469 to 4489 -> 1.21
